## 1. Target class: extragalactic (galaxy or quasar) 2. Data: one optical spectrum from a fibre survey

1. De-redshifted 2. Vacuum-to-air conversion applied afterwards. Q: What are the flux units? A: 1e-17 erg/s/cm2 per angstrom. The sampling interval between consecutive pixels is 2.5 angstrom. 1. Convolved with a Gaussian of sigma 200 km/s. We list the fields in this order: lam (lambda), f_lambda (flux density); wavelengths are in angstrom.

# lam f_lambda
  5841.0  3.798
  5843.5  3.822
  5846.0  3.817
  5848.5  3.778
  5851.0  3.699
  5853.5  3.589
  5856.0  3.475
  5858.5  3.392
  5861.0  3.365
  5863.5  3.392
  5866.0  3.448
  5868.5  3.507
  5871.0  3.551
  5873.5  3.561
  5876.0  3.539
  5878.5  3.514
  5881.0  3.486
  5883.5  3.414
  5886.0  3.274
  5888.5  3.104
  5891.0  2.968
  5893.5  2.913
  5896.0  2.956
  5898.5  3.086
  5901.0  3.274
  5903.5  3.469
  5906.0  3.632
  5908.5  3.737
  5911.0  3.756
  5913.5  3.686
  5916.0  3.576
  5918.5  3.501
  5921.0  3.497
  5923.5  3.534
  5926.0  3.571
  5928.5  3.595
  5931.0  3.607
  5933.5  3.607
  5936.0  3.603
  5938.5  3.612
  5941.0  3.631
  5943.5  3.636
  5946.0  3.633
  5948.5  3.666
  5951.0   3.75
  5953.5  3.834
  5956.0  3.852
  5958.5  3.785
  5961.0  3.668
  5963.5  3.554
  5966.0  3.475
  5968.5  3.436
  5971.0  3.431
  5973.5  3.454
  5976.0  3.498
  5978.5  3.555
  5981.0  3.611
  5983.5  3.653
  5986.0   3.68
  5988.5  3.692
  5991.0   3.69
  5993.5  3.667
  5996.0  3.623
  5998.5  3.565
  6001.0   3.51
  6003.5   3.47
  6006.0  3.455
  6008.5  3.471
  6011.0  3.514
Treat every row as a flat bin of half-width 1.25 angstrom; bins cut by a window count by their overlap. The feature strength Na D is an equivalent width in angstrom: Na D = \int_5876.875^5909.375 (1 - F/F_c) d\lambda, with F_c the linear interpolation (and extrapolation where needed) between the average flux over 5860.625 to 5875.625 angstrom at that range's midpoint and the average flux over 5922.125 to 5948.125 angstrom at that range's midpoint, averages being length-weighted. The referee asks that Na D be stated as 2.2 angstrom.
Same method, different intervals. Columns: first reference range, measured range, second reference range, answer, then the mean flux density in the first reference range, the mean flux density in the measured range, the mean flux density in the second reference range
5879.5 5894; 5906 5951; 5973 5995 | -3.1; 3.21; 3.62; 3.62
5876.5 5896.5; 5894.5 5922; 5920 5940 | -0.5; 3.23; 3.46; 3.58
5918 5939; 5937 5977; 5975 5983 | -0.6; 3.57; 3.62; 3.57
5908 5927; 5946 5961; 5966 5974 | -1.1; 3.6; 3.76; 3.44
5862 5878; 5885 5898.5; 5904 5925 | 1.9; 3.5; 3.04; 3.61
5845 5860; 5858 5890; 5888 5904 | -0.6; 3.62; 3.42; 3.09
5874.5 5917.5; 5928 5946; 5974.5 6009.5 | -0.8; 3.38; 3.62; 3.58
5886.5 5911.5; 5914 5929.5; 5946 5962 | -0.4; 3.28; 3.55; 3.75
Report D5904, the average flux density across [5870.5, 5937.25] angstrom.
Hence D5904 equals 3.44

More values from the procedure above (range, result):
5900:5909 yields 3.52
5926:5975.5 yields 3.62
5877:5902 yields 3.2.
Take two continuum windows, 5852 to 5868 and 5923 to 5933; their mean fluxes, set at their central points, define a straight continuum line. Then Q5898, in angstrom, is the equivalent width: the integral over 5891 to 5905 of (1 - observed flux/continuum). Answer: 1.6 angstrom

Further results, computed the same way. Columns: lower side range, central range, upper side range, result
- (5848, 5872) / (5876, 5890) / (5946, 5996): 0.66 angstrom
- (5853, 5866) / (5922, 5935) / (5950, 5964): 0.27 angstrom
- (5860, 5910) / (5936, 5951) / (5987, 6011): -0.75 angstrom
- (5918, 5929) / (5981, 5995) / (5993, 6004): -0.42 angstrom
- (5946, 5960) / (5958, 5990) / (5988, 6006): 0.93 angstrom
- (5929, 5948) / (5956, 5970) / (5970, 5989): -0.06 angstrom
